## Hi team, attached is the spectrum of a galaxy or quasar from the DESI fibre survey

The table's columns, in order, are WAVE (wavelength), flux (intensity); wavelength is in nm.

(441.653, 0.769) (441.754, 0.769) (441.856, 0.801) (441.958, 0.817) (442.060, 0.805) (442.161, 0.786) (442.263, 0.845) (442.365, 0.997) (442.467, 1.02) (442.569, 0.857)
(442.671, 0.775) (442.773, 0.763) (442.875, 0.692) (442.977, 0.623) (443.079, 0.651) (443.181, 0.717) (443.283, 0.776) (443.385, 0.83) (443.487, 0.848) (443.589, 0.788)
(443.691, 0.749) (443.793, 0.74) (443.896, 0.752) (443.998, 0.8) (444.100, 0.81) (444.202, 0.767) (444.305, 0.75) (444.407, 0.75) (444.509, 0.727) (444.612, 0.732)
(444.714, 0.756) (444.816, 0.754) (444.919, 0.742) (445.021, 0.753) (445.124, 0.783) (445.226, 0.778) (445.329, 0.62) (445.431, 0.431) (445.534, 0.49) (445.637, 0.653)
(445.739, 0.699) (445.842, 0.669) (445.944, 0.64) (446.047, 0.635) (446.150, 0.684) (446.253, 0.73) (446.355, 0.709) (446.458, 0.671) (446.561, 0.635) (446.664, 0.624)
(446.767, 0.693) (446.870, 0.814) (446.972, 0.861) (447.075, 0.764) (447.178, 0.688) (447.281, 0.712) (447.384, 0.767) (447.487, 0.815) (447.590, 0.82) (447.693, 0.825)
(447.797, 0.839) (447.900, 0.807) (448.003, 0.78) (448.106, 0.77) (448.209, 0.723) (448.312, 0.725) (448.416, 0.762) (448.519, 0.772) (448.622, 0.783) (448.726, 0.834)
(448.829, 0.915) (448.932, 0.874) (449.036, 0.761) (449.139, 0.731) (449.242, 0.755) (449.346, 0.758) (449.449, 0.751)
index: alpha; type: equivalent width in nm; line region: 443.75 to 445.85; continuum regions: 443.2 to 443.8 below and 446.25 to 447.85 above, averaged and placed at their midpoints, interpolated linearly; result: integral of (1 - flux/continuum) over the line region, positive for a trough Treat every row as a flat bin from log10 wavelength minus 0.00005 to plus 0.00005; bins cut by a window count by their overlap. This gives 0.17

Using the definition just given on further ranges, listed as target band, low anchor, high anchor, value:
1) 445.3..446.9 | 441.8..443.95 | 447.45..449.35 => 0.29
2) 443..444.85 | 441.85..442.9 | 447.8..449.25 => 0.15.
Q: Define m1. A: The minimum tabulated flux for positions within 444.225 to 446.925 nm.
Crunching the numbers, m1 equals 0.431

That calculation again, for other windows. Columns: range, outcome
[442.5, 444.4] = 0.623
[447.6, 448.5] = 0.723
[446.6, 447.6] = 0.624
